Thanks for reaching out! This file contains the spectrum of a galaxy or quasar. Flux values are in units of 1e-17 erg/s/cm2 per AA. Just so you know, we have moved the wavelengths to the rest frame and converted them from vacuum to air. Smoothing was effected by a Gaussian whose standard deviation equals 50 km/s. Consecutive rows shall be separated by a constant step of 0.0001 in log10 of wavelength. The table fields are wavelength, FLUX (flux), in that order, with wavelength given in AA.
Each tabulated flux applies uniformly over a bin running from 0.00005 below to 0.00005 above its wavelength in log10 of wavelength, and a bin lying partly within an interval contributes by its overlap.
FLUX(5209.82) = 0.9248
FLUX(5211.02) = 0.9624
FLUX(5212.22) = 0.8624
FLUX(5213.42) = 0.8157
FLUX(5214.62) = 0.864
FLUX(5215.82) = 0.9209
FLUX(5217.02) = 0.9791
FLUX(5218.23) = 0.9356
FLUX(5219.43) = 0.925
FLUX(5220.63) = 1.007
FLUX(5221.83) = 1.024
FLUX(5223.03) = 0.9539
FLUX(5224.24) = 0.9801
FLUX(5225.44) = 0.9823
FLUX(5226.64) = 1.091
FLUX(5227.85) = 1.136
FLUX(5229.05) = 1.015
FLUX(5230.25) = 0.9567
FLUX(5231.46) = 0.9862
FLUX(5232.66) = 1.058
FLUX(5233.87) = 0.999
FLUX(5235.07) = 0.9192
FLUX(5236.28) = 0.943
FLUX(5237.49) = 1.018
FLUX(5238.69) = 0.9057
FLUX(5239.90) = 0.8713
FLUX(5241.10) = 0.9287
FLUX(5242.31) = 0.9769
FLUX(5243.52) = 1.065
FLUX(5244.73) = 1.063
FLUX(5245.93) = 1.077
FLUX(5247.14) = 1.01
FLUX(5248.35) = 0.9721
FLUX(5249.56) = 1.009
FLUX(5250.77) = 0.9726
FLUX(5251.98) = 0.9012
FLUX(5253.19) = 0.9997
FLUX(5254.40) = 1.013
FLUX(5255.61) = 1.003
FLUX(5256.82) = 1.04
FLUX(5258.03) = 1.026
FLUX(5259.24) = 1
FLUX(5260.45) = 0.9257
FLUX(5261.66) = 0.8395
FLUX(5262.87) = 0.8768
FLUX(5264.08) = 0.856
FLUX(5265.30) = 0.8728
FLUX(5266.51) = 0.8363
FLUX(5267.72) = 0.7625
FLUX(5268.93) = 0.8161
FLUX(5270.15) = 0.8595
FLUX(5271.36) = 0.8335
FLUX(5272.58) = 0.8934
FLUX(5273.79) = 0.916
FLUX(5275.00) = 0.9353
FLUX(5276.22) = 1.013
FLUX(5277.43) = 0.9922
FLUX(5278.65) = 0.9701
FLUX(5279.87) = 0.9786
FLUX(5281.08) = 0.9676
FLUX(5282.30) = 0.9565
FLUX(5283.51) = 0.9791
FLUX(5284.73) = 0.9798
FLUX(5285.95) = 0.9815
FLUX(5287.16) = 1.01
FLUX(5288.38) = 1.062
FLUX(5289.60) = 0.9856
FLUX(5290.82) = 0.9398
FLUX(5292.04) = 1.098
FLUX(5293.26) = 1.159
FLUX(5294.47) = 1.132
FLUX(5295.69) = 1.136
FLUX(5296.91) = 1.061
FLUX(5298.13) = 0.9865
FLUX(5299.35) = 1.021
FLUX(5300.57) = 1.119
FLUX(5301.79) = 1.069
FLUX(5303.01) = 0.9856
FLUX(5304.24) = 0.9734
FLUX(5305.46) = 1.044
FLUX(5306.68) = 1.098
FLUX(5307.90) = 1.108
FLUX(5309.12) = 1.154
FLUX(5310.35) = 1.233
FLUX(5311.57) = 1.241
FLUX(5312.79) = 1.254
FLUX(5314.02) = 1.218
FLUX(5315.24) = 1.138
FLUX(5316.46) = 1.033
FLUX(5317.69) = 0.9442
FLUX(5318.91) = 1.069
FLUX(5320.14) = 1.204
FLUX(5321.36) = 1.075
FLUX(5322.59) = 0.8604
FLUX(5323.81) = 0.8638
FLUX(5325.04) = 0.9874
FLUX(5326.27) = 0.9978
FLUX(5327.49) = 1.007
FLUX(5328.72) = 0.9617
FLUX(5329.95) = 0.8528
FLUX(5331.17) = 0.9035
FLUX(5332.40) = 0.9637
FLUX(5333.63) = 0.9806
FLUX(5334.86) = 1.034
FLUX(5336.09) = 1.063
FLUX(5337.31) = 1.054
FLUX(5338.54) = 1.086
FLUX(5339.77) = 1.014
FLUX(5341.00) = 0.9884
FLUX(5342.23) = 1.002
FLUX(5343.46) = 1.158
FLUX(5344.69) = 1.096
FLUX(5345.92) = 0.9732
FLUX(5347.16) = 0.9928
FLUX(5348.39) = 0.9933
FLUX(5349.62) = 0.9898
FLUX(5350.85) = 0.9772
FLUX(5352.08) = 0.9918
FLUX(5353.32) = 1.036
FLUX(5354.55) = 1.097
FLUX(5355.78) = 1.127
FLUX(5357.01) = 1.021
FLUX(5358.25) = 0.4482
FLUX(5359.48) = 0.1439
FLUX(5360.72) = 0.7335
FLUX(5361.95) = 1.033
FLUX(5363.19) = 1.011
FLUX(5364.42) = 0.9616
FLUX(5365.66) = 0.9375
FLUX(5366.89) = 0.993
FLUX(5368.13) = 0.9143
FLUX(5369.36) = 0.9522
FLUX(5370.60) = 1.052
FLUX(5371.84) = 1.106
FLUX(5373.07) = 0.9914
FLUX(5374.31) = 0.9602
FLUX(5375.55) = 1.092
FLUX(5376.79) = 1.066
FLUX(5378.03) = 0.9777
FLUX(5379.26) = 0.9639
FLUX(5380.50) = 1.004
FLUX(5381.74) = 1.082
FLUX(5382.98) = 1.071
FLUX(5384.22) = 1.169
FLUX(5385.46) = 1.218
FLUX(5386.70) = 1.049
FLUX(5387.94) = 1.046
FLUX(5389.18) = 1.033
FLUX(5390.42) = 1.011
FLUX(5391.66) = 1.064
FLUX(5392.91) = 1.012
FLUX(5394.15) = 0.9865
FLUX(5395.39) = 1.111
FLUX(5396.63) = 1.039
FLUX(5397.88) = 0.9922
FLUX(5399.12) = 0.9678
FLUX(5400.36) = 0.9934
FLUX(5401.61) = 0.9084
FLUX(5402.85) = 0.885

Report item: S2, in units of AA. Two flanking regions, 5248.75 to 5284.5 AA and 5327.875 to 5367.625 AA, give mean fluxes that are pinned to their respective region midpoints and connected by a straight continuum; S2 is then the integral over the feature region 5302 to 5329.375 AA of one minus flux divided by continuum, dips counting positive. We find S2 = -3.4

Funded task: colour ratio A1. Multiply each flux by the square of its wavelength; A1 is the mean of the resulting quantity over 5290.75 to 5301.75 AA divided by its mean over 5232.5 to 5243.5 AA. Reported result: 1.2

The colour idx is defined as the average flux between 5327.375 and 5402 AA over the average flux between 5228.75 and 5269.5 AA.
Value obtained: 1.0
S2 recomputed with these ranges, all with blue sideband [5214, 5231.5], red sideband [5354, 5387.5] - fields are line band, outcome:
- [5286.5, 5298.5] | -1.0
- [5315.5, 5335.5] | -0.3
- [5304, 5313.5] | -1.7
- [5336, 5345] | -0.8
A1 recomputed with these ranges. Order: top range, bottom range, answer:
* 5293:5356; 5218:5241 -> 1.10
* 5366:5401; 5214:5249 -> 1.11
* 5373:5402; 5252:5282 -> 1.17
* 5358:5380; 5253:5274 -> 1.05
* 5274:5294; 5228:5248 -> 1.03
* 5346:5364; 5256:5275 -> 1.04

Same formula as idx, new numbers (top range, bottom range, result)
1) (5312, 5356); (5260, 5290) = 1.11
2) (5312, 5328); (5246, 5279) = 1.13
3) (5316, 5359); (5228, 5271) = 1.04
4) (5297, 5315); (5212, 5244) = 1.14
